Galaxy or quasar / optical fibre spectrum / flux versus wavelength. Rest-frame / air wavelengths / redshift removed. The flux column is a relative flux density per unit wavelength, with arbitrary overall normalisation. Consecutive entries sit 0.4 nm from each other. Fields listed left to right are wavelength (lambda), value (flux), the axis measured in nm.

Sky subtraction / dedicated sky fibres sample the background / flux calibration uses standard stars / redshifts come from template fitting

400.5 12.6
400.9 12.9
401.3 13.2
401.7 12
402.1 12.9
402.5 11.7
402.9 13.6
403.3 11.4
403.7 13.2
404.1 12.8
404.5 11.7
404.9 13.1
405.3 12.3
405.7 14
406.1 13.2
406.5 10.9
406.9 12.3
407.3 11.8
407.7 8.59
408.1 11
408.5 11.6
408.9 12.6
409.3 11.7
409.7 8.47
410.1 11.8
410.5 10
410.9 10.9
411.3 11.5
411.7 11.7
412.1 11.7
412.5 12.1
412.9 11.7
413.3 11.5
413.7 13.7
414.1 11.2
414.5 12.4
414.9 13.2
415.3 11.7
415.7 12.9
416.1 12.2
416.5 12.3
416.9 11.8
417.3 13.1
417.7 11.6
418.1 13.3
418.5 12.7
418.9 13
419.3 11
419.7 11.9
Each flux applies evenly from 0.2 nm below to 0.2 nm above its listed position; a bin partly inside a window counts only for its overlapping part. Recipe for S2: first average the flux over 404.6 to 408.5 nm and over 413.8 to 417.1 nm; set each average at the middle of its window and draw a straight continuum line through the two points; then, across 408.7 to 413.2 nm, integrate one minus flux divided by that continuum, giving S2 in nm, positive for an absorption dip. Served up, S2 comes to 0.29 nm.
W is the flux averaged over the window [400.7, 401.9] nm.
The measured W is 12.7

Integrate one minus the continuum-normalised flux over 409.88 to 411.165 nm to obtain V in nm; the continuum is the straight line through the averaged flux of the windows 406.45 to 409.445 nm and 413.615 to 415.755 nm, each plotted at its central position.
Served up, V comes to 0.09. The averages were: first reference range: 11.3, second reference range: 12.4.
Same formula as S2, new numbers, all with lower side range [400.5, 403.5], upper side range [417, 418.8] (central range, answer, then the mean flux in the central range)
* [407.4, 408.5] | 0.20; 10.3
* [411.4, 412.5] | 0.07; 11.8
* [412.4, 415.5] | 0.10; 12.2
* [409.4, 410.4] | 0.18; 10.3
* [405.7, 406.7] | 0.01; 12.4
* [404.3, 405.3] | 0.01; 12.4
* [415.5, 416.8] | 0.02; 12.4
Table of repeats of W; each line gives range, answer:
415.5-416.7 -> 12.5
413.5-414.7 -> 12.4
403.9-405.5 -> 12.5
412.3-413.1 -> 11.9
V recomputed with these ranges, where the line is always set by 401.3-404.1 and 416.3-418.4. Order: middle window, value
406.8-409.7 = 0.32 nm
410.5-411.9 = 0.15 nm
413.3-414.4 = 0.02 nm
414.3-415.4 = 0.00 nm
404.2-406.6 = -0.02 nm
